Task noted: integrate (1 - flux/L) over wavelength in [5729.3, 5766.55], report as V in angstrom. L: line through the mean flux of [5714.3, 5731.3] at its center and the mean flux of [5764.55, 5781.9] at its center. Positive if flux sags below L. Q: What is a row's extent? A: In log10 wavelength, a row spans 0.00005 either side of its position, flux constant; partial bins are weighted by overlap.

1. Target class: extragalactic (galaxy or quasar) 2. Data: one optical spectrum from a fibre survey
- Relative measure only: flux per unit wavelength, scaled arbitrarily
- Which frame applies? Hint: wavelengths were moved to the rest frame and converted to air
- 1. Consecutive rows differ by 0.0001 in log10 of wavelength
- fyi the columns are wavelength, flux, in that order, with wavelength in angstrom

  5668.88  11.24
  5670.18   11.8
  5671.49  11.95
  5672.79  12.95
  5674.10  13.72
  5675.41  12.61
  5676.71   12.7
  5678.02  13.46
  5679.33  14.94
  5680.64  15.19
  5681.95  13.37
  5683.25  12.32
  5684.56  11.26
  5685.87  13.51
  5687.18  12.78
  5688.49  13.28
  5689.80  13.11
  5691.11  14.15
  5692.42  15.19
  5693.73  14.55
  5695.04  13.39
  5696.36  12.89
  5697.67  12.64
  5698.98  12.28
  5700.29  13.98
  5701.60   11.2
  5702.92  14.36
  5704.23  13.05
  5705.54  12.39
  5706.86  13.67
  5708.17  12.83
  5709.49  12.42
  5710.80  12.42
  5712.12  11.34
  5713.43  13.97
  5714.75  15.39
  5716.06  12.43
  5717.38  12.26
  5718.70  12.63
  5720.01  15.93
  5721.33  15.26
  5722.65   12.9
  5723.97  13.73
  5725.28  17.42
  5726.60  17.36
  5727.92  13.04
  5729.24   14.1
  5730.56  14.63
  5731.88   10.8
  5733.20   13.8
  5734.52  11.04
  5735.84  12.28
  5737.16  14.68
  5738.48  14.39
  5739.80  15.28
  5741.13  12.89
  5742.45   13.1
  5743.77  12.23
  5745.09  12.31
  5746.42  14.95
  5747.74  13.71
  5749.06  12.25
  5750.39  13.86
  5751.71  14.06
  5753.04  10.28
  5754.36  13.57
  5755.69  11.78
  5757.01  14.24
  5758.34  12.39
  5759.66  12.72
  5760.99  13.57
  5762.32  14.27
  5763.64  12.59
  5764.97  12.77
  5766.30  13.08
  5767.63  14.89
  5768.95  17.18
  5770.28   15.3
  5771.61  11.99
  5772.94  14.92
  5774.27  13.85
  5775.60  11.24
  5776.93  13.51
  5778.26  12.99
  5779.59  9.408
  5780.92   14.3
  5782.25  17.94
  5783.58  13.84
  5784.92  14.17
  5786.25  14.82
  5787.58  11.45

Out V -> 2.2 angstrom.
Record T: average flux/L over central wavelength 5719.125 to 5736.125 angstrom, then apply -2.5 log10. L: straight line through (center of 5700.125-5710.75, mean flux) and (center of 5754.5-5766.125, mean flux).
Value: -0.09 mag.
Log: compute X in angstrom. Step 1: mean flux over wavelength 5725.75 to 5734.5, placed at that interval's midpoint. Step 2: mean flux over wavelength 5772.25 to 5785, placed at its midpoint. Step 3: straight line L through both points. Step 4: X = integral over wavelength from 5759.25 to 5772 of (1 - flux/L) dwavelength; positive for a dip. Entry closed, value -0.24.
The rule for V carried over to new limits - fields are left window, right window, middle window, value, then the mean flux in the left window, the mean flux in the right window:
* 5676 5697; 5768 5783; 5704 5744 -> 0.33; 13.5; 13.9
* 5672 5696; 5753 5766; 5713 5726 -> -0.98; 13.5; 12.9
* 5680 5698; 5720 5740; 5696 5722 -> 1.08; 13.4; 14.1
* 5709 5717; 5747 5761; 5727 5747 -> -0.60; 13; 12.9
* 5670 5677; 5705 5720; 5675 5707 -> -1.15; 12.7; 13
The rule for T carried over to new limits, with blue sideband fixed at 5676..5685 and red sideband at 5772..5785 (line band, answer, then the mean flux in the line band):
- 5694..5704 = 0.031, 13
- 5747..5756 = 0.054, 12.8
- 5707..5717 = 0.036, 13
